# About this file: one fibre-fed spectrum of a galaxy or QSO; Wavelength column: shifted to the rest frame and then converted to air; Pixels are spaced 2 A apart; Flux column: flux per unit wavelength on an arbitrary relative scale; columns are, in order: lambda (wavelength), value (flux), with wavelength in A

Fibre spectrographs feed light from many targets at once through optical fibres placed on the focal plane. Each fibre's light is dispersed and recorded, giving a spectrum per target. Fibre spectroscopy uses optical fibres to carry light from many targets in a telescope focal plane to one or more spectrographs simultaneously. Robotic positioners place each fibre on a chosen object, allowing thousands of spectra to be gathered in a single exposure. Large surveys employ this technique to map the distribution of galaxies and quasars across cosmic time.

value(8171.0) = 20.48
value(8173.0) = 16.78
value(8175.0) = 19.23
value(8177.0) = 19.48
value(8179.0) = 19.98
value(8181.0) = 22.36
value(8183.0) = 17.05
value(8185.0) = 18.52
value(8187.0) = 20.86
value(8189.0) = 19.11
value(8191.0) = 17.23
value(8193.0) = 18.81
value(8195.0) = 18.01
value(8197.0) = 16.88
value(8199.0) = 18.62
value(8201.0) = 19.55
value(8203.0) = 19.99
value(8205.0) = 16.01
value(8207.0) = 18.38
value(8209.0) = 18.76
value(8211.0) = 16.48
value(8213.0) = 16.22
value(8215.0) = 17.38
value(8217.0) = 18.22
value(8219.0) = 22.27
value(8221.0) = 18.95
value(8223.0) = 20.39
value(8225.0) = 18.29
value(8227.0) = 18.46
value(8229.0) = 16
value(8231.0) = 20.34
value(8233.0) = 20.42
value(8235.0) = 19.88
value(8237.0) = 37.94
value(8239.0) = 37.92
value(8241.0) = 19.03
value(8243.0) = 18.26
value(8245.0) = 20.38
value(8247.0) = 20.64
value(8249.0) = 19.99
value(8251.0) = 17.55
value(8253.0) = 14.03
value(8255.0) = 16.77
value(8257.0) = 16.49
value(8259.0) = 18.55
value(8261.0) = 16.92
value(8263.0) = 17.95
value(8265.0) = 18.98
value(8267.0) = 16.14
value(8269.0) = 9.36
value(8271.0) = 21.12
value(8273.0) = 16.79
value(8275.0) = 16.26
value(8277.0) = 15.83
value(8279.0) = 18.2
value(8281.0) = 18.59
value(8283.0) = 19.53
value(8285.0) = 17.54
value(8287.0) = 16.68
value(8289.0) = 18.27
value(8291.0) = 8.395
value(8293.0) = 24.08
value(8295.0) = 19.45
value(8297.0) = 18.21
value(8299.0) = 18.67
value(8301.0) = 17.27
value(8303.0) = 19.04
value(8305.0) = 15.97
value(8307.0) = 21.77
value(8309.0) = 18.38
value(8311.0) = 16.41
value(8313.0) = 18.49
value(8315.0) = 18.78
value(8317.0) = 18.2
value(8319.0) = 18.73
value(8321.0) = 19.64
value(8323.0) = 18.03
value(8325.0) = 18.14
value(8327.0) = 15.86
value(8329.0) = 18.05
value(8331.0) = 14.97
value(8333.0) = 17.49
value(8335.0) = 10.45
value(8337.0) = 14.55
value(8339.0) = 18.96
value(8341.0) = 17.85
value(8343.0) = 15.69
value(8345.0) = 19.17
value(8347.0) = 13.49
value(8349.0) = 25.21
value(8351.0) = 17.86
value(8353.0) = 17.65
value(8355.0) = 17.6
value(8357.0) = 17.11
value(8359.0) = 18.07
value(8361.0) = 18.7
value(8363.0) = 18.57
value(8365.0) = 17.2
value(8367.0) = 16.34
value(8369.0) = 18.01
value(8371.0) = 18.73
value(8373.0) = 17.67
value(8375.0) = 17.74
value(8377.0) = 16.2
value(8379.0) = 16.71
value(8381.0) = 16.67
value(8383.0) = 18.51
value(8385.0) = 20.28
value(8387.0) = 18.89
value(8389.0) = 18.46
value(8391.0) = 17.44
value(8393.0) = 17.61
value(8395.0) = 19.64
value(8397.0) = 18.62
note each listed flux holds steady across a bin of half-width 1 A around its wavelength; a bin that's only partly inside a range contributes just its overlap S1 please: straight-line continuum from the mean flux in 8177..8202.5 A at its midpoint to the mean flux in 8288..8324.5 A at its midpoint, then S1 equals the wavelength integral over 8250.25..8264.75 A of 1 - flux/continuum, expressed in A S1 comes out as 1.2 A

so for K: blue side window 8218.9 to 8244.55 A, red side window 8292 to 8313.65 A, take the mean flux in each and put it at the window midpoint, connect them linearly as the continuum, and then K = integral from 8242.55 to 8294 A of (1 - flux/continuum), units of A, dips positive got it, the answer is 7.6 A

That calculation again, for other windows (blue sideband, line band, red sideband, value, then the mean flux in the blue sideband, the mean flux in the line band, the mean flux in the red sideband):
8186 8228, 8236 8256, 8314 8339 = -4.67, 18.5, 22.3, 17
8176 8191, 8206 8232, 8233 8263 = 2.29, 19.5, 18.5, 20.9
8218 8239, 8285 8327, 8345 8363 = 3.54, 22.1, 18.1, 18.3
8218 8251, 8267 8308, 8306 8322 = 4.60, 21.7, 17.5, 18.8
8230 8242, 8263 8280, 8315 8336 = 4.35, 25.9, 16.7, 17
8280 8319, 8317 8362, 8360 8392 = 1.38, 18.1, 17.4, 17.9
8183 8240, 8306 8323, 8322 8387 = -0.57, 19.9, 18.8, 17.4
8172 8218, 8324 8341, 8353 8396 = 1.76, 18.4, 16.2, 17.9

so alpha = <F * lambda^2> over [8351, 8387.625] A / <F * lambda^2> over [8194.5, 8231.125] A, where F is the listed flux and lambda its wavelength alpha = 1.01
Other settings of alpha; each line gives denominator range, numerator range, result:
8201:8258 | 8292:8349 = 0.92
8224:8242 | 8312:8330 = 0.80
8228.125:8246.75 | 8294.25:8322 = 0.81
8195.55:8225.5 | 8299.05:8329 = 1.01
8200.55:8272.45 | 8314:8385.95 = 0.94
